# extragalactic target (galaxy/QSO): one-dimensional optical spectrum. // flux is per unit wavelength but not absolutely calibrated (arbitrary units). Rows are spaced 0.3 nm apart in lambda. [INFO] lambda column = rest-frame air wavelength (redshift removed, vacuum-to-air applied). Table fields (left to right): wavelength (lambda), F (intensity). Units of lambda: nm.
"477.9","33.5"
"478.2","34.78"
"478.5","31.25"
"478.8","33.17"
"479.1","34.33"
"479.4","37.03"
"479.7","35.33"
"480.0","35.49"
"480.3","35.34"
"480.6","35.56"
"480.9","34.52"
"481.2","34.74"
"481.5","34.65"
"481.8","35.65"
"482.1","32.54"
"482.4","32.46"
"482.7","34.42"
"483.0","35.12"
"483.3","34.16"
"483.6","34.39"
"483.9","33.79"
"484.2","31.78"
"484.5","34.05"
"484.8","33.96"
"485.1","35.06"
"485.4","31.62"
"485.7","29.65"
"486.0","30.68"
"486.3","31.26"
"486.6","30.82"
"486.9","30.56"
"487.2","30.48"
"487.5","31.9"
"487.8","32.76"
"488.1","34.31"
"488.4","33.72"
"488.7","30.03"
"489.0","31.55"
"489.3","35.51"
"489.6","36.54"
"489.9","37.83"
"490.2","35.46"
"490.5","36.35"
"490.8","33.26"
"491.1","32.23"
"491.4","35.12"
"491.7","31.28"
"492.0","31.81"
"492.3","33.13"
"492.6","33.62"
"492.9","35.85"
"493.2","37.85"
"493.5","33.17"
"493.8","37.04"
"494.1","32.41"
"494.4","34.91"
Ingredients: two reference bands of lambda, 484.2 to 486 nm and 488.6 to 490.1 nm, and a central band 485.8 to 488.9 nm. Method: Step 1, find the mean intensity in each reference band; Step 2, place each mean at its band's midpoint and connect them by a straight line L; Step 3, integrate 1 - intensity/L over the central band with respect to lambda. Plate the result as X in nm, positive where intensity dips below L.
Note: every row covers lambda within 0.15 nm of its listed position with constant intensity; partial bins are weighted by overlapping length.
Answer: 0.182 nm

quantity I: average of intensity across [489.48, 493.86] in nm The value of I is 34.6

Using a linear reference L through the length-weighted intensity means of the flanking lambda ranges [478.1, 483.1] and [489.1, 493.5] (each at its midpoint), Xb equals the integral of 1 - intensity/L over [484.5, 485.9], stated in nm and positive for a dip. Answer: 0.08 nm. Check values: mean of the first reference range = 34.5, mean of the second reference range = 34.6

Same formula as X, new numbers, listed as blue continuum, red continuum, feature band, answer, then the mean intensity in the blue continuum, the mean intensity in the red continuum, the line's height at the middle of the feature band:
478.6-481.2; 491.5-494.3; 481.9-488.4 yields 0.360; 35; 34.1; 34.6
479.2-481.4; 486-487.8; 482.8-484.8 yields -0.047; 35.4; 31.1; 33.1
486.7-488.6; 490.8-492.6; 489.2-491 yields -0.174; 32.2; 32.8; 32.6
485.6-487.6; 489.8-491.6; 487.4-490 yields -0.069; 30.8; 34.9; 32.9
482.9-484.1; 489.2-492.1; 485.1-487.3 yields 0.213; 34.2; 34.6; 34.4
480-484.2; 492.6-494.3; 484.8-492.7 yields 0.418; 34.4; 35.1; 34.8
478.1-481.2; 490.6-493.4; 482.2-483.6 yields 0.018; 34.7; 33.8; 34.5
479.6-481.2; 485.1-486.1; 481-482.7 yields 0.003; 35.2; 31.3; 34.1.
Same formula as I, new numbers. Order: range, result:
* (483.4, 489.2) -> 32.3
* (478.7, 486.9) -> 33.7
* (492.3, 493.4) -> 35.3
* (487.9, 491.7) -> 34.2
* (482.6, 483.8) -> 34.5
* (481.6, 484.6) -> 33.8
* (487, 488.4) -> 32.4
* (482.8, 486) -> 33.2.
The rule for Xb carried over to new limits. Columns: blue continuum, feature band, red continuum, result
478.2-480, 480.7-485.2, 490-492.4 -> 0.01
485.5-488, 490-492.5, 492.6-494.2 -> 0.01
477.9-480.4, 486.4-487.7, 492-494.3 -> 0.13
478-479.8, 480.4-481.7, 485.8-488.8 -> -0.05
